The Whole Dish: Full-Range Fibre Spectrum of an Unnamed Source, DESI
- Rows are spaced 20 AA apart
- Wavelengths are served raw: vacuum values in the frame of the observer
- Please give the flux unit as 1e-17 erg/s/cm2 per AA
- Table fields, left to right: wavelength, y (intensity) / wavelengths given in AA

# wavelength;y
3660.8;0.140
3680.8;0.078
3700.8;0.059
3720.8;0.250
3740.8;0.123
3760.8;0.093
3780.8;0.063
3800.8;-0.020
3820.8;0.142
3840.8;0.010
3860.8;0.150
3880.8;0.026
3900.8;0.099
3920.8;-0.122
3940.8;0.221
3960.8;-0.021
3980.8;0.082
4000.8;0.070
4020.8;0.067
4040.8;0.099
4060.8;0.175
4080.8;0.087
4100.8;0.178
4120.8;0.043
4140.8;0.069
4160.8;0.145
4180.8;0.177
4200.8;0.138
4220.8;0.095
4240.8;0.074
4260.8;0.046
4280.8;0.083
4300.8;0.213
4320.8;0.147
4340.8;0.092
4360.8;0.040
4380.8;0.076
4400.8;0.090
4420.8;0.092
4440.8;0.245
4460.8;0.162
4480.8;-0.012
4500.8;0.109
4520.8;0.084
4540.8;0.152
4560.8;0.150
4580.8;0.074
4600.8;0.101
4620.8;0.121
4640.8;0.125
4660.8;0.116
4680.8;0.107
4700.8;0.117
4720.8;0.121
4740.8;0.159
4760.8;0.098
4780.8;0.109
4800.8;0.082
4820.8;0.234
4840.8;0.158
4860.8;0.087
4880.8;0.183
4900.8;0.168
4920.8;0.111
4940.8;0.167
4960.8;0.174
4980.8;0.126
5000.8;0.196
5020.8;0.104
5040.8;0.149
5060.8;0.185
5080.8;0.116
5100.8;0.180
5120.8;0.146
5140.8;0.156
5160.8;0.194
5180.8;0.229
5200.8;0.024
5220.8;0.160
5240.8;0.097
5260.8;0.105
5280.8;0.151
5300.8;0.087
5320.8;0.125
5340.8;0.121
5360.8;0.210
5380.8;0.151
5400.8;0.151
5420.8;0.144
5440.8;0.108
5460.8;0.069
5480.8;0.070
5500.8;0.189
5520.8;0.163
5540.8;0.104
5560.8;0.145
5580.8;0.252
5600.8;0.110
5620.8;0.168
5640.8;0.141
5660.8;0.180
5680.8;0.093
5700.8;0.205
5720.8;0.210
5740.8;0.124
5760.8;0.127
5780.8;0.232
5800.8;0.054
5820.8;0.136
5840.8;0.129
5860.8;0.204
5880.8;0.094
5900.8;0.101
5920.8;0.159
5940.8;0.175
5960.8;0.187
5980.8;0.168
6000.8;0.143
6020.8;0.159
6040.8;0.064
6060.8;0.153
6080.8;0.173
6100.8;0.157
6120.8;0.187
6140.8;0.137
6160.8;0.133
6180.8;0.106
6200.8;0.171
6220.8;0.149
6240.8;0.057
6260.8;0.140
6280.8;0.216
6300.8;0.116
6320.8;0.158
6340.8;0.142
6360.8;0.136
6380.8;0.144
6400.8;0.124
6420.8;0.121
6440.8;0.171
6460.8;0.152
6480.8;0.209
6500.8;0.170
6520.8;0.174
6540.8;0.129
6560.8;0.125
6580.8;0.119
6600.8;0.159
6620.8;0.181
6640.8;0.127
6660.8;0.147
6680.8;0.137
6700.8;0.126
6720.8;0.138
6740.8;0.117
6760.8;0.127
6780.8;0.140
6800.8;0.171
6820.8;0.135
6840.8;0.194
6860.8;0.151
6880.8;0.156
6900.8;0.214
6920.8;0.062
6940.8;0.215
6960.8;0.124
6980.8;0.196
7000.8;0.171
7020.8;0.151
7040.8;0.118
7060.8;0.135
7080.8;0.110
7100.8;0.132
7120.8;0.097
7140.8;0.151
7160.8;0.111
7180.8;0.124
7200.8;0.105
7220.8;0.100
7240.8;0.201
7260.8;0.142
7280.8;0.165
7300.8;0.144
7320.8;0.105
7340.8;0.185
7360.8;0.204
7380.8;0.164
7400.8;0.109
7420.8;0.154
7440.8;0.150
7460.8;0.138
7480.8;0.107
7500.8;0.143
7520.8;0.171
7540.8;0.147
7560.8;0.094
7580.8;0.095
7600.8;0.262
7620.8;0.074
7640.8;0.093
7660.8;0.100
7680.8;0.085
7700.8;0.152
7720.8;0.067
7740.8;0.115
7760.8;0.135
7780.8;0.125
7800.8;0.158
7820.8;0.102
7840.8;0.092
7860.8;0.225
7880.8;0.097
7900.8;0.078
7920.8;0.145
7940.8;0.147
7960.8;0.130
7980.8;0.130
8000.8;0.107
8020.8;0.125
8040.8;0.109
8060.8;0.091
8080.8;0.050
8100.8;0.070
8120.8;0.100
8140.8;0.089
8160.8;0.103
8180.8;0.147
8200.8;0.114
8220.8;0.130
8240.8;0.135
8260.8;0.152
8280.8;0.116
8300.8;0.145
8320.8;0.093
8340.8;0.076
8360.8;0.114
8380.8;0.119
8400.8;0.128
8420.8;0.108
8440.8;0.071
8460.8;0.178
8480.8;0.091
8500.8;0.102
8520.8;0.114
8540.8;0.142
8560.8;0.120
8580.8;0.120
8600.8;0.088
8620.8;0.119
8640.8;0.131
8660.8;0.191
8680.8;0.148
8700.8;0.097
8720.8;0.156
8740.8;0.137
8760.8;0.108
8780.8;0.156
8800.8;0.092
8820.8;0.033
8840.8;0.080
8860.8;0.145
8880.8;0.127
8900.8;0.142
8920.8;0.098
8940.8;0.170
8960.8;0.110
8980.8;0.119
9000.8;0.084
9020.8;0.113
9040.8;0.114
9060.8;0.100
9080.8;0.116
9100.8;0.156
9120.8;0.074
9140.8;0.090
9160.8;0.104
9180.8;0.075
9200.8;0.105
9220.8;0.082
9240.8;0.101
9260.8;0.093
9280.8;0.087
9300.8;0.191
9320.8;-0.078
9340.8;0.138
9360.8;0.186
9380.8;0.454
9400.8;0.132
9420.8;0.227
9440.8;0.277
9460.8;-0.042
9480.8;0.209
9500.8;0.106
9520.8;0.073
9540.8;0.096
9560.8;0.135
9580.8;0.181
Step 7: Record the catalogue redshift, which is 0.197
